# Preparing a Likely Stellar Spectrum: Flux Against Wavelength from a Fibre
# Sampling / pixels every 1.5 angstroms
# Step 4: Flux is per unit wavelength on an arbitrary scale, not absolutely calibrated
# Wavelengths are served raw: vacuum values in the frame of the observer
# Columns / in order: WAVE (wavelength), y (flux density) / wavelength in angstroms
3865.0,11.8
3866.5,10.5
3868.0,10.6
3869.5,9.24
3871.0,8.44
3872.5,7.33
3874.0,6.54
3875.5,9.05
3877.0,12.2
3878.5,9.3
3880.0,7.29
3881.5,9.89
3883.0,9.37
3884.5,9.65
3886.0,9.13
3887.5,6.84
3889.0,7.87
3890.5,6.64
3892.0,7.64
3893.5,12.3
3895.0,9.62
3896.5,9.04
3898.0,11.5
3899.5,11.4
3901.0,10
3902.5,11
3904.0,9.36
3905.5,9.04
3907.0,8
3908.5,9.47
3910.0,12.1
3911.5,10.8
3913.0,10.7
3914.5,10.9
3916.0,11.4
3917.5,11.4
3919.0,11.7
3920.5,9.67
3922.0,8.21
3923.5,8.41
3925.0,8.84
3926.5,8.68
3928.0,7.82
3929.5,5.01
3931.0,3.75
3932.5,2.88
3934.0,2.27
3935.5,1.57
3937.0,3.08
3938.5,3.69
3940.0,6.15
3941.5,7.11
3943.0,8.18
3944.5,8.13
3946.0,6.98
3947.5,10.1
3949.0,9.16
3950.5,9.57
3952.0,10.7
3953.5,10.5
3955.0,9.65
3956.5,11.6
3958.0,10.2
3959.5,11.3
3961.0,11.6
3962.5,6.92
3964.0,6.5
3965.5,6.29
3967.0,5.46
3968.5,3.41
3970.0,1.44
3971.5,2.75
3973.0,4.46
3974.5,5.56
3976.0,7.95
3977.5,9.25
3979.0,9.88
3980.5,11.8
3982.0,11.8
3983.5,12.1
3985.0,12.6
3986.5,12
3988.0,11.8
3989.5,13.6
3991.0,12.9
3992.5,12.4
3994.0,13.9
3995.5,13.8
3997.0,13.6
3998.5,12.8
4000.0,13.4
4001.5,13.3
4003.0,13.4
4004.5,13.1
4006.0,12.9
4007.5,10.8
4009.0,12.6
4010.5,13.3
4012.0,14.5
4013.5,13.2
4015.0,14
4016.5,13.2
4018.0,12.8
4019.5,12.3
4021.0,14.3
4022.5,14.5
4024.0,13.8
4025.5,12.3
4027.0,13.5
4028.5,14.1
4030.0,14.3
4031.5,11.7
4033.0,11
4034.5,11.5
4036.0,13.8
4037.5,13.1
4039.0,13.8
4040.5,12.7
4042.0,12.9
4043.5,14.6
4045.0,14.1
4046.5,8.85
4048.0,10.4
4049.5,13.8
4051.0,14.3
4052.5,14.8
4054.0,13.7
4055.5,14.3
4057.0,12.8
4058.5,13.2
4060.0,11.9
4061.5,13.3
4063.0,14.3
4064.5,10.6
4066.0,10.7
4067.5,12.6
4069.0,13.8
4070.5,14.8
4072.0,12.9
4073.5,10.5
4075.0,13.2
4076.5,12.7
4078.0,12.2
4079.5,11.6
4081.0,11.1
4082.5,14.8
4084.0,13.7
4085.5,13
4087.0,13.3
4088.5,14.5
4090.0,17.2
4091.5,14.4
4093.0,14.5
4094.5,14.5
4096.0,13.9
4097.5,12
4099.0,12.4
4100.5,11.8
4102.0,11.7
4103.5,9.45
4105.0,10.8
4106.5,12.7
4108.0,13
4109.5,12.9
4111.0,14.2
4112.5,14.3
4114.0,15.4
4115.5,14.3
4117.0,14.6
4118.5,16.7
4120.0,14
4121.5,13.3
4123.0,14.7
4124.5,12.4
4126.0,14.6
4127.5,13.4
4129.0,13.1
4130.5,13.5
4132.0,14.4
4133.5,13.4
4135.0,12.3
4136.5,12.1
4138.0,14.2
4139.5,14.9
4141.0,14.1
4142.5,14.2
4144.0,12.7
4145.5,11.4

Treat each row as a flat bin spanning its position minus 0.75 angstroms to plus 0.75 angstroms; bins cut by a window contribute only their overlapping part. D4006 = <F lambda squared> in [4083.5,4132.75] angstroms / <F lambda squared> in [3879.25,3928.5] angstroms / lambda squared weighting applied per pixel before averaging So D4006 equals 1.57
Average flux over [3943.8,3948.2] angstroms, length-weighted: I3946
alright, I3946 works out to 8.39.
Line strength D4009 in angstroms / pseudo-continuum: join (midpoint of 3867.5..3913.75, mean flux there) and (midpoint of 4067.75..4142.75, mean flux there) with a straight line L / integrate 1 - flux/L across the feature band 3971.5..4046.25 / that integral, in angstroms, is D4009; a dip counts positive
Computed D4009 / -4.6 angstroms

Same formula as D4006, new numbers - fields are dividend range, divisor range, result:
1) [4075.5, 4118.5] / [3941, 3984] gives 1.72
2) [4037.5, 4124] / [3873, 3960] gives 1.65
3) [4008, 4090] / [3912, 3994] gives 1.62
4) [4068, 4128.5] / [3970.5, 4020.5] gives 1.20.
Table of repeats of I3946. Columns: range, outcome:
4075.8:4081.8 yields 11.9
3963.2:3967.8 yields 6.06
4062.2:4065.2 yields 12.5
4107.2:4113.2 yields 13.6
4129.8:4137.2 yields 13.1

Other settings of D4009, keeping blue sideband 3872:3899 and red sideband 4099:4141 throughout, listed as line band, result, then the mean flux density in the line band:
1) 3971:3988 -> 2.3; 9.32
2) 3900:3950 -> 8.3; 8.07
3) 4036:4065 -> -2.3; 13.1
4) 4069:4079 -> -0.2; 12.8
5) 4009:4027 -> -3.1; 13.4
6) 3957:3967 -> 1.7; 8.62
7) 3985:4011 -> -4.2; 12.9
